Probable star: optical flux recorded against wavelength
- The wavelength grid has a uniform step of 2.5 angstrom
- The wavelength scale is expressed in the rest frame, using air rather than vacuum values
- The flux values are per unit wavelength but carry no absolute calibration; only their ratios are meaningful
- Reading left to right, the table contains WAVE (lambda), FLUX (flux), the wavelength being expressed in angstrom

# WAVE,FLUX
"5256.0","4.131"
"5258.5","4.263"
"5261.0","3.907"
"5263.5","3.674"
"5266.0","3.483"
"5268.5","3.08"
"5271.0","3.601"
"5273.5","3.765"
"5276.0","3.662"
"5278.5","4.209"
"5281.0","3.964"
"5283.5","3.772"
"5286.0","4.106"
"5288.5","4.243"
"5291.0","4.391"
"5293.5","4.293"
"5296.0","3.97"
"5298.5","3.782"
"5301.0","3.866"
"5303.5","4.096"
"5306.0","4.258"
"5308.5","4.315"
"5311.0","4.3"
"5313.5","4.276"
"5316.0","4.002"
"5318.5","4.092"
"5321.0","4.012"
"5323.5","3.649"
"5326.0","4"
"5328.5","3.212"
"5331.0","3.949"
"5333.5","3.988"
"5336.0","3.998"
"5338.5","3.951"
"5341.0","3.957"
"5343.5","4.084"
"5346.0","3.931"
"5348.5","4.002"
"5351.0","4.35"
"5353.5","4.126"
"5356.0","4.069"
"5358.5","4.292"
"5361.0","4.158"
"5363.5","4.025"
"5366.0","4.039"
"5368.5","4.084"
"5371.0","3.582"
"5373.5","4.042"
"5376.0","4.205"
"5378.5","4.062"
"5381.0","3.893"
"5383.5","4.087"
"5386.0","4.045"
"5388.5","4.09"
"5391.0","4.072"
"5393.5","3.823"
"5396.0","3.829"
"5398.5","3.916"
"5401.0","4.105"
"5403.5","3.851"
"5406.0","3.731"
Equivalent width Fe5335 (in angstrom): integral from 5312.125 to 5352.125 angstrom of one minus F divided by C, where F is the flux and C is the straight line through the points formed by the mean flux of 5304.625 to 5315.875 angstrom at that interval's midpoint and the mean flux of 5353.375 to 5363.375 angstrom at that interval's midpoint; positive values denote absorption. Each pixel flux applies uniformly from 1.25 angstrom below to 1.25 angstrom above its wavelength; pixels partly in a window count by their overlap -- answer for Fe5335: 2.3 angstrom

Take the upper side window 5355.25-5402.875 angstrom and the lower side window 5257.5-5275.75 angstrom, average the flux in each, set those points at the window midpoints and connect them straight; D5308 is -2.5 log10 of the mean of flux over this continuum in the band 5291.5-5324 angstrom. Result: -0.08 mag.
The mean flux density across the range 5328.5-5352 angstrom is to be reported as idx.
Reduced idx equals 3.98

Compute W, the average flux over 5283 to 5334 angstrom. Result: 4.03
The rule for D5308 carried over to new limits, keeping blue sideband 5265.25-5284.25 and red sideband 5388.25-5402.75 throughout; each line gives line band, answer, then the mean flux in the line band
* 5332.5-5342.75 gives -0.04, 3.98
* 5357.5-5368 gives -0.06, 4.12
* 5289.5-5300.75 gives -0.10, 4.09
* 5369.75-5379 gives -0.01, 3.97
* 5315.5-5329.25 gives -0.01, 3.84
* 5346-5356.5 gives -0.07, 4.12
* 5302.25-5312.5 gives -0.13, 4.24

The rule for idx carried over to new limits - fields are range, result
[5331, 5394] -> 4.04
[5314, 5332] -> 3.86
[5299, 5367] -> 4.03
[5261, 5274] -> 3.54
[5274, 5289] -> 3.97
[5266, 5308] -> 3.93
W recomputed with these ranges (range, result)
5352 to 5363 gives 4.16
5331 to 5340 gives 3.97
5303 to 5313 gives 4.26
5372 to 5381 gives 4.06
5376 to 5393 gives 4.04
